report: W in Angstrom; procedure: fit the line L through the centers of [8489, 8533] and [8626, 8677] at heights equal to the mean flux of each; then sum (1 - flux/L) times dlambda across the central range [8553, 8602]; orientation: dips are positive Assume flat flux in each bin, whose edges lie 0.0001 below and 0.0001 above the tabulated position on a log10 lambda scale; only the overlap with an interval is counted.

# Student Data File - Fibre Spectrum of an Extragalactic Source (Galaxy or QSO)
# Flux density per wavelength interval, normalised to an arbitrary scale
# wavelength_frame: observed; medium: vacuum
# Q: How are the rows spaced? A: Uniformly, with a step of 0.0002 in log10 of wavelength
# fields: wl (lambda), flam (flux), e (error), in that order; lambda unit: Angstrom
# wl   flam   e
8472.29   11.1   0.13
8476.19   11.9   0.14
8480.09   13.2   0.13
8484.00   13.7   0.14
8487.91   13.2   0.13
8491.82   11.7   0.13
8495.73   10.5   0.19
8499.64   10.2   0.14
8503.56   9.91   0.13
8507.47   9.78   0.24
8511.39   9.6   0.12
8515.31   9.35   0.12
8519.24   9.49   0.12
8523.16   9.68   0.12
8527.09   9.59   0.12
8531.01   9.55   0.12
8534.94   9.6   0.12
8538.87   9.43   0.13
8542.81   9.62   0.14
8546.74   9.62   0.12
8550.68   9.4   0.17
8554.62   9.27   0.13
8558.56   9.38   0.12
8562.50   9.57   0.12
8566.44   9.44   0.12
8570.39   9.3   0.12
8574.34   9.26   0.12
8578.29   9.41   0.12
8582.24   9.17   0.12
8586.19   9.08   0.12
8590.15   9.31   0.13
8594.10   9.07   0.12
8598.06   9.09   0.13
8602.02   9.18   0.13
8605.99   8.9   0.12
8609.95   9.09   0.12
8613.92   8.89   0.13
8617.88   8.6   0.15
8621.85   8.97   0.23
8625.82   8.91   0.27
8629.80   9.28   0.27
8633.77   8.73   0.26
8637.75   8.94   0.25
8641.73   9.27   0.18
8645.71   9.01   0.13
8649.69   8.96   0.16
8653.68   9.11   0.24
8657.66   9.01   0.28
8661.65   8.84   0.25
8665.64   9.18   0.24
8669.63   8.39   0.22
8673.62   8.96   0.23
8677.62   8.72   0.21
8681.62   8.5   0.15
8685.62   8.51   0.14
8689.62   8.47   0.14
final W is 1.2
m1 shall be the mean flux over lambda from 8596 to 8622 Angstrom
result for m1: 8.96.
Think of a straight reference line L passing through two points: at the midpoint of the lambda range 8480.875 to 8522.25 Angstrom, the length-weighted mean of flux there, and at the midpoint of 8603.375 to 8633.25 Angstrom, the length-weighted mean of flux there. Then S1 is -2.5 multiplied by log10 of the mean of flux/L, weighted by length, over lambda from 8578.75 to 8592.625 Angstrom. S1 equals 0.029 mag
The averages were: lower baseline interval 10.8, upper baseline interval 8.94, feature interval 9.21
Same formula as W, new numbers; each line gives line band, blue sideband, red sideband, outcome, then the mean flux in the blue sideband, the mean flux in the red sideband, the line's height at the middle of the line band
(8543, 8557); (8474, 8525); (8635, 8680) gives 1.2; 10.9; 8.94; 10.3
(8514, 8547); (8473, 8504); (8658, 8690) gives 4.7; 11.9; 8.72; 11.1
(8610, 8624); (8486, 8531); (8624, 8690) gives 0.6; 10.2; 8.88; 9.24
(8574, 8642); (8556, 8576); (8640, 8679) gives 1.0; 9.39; 8.95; 9.19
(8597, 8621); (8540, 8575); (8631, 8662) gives 0.6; 9.43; 9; 9.18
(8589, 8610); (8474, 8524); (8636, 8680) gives 1.3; 11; 8.94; 9.69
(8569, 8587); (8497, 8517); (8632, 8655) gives 0.3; 9.8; 9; 9.38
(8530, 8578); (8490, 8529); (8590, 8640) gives 0.5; 9.97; 8.99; 9.56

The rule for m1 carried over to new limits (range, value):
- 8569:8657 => 9.07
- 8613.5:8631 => 8.92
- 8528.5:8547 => 9.56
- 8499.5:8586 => 9.5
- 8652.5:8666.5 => 9.02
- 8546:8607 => 9.28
